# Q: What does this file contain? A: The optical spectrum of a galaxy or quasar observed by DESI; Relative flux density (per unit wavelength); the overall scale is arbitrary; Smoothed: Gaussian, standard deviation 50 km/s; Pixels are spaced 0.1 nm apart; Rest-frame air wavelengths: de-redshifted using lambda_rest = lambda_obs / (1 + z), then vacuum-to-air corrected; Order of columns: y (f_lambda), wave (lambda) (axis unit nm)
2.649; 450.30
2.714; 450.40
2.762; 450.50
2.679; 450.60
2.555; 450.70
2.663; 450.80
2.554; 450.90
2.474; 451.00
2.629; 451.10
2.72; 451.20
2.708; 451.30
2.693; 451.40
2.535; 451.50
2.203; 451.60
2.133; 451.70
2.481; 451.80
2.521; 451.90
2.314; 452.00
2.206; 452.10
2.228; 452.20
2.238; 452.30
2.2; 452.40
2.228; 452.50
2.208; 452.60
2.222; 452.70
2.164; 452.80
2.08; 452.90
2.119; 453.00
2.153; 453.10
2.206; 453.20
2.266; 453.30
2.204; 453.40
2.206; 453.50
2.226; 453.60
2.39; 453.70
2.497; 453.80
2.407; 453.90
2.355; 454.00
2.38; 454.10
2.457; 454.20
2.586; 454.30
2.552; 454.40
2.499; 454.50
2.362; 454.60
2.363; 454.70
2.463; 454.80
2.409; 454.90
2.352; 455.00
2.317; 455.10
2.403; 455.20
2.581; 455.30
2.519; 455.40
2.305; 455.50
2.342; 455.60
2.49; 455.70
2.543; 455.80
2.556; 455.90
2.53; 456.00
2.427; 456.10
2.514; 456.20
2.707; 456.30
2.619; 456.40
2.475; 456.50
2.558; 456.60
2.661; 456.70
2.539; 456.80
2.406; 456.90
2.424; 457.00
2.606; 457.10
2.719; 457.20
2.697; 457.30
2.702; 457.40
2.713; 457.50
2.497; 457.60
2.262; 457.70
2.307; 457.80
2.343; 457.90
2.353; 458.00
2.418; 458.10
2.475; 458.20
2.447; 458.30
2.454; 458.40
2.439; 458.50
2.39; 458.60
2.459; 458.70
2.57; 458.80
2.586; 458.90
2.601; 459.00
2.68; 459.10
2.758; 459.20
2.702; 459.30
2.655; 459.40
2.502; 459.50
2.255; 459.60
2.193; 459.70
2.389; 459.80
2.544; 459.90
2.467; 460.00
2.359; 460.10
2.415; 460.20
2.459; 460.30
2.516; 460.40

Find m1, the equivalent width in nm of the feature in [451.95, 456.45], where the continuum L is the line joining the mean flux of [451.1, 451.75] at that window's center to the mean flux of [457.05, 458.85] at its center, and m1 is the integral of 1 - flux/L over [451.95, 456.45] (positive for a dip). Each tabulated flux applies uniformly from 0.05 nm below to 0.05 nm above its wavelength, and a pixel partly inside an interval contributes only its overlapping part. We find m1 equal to 0.25 nm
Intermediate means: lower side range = 2.51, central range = 2.36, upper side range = 2.49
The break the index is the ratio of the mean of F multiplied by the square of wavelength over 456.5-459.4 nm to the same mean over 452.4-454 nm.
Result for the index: 1.15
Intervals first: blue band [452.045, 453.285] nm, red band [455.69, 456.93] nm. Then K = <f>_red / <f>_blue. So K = 1.2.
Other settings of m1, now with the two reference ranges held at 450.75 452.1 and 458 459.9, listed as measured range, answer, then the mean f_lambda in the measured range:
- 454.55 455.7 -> 0.04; 2.41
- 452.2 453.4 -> 0.15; 2.19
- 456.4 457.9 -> -0.02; 2.54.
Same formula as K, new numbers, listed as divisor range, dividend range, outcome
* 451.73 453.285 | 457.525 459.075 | 1.09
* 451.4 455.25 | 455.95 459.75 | 1.08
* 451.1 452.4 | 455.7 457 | 1.05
